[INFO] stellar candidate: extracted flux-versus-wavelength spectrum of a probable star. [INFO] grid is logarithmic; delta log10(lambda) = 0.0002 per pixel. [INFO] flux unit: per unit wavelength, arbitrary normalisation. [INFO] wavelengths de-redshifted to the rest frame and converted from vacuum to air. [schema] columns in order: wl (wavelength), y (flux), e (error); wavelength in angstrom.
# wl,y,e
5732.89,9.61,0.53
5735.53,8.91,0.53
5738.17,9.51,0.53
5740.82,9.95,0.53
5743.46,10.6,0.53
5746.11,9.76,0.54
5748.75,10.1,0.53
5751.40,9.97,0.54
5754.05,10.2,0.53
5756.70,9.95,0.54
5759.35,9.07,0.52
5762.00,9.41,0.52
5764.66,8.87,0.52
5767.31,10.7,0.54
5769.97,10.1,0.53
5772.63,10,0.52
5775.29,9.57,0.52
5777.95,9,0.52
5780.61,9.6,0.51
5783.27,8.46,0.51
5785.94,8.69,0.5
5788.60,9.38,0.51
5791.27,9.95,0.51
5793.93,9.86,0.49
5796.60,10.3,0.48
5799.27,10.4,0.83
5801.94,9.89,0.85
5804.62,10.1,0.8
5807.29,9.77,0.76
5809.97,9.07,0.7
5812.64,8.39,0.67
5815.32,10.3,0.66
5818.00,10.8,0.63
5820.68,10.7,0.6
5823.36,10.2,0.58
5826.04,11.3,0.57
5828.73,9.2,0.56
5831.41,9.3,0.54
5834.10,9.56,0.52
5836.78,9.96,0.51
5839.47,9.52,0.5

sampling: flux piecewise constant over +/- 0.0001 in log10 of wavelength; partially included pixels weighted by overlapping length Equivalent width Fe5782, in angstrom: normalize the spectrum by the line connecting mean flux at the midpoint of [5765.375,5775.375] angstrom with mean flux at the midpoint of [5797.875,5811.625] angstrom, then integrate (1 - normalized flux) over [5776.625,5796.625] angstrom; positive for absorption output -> 1.2 angstrom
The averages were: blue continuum 10.1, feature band 9.35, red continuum 9.81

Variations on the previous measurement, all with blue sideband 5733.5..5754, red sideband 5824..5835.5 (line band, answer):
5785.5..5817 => 0.5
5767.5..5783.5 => 0.4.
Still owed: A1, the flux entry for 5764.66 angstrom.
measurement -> 8.87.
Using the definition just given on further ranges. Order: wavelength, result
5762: 9.41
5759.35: 9.07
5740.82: 9.95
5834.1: 9.56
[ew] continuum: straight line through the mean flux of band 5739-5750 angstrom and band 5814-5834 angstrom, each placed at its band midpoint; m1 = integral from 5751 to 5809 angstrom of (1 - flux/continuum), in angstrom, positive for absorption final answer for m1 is 2.59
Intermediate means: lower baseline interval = 10.1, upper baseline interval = 10.2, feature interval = 9.68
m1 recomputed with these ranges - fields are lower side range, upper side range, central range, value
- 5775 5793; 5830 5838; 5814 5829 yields -1.56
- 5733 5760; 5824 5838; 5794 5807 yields -0.33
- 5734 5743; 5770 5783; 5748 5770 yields -0.59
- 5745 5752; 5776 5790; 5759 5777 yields -0.48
